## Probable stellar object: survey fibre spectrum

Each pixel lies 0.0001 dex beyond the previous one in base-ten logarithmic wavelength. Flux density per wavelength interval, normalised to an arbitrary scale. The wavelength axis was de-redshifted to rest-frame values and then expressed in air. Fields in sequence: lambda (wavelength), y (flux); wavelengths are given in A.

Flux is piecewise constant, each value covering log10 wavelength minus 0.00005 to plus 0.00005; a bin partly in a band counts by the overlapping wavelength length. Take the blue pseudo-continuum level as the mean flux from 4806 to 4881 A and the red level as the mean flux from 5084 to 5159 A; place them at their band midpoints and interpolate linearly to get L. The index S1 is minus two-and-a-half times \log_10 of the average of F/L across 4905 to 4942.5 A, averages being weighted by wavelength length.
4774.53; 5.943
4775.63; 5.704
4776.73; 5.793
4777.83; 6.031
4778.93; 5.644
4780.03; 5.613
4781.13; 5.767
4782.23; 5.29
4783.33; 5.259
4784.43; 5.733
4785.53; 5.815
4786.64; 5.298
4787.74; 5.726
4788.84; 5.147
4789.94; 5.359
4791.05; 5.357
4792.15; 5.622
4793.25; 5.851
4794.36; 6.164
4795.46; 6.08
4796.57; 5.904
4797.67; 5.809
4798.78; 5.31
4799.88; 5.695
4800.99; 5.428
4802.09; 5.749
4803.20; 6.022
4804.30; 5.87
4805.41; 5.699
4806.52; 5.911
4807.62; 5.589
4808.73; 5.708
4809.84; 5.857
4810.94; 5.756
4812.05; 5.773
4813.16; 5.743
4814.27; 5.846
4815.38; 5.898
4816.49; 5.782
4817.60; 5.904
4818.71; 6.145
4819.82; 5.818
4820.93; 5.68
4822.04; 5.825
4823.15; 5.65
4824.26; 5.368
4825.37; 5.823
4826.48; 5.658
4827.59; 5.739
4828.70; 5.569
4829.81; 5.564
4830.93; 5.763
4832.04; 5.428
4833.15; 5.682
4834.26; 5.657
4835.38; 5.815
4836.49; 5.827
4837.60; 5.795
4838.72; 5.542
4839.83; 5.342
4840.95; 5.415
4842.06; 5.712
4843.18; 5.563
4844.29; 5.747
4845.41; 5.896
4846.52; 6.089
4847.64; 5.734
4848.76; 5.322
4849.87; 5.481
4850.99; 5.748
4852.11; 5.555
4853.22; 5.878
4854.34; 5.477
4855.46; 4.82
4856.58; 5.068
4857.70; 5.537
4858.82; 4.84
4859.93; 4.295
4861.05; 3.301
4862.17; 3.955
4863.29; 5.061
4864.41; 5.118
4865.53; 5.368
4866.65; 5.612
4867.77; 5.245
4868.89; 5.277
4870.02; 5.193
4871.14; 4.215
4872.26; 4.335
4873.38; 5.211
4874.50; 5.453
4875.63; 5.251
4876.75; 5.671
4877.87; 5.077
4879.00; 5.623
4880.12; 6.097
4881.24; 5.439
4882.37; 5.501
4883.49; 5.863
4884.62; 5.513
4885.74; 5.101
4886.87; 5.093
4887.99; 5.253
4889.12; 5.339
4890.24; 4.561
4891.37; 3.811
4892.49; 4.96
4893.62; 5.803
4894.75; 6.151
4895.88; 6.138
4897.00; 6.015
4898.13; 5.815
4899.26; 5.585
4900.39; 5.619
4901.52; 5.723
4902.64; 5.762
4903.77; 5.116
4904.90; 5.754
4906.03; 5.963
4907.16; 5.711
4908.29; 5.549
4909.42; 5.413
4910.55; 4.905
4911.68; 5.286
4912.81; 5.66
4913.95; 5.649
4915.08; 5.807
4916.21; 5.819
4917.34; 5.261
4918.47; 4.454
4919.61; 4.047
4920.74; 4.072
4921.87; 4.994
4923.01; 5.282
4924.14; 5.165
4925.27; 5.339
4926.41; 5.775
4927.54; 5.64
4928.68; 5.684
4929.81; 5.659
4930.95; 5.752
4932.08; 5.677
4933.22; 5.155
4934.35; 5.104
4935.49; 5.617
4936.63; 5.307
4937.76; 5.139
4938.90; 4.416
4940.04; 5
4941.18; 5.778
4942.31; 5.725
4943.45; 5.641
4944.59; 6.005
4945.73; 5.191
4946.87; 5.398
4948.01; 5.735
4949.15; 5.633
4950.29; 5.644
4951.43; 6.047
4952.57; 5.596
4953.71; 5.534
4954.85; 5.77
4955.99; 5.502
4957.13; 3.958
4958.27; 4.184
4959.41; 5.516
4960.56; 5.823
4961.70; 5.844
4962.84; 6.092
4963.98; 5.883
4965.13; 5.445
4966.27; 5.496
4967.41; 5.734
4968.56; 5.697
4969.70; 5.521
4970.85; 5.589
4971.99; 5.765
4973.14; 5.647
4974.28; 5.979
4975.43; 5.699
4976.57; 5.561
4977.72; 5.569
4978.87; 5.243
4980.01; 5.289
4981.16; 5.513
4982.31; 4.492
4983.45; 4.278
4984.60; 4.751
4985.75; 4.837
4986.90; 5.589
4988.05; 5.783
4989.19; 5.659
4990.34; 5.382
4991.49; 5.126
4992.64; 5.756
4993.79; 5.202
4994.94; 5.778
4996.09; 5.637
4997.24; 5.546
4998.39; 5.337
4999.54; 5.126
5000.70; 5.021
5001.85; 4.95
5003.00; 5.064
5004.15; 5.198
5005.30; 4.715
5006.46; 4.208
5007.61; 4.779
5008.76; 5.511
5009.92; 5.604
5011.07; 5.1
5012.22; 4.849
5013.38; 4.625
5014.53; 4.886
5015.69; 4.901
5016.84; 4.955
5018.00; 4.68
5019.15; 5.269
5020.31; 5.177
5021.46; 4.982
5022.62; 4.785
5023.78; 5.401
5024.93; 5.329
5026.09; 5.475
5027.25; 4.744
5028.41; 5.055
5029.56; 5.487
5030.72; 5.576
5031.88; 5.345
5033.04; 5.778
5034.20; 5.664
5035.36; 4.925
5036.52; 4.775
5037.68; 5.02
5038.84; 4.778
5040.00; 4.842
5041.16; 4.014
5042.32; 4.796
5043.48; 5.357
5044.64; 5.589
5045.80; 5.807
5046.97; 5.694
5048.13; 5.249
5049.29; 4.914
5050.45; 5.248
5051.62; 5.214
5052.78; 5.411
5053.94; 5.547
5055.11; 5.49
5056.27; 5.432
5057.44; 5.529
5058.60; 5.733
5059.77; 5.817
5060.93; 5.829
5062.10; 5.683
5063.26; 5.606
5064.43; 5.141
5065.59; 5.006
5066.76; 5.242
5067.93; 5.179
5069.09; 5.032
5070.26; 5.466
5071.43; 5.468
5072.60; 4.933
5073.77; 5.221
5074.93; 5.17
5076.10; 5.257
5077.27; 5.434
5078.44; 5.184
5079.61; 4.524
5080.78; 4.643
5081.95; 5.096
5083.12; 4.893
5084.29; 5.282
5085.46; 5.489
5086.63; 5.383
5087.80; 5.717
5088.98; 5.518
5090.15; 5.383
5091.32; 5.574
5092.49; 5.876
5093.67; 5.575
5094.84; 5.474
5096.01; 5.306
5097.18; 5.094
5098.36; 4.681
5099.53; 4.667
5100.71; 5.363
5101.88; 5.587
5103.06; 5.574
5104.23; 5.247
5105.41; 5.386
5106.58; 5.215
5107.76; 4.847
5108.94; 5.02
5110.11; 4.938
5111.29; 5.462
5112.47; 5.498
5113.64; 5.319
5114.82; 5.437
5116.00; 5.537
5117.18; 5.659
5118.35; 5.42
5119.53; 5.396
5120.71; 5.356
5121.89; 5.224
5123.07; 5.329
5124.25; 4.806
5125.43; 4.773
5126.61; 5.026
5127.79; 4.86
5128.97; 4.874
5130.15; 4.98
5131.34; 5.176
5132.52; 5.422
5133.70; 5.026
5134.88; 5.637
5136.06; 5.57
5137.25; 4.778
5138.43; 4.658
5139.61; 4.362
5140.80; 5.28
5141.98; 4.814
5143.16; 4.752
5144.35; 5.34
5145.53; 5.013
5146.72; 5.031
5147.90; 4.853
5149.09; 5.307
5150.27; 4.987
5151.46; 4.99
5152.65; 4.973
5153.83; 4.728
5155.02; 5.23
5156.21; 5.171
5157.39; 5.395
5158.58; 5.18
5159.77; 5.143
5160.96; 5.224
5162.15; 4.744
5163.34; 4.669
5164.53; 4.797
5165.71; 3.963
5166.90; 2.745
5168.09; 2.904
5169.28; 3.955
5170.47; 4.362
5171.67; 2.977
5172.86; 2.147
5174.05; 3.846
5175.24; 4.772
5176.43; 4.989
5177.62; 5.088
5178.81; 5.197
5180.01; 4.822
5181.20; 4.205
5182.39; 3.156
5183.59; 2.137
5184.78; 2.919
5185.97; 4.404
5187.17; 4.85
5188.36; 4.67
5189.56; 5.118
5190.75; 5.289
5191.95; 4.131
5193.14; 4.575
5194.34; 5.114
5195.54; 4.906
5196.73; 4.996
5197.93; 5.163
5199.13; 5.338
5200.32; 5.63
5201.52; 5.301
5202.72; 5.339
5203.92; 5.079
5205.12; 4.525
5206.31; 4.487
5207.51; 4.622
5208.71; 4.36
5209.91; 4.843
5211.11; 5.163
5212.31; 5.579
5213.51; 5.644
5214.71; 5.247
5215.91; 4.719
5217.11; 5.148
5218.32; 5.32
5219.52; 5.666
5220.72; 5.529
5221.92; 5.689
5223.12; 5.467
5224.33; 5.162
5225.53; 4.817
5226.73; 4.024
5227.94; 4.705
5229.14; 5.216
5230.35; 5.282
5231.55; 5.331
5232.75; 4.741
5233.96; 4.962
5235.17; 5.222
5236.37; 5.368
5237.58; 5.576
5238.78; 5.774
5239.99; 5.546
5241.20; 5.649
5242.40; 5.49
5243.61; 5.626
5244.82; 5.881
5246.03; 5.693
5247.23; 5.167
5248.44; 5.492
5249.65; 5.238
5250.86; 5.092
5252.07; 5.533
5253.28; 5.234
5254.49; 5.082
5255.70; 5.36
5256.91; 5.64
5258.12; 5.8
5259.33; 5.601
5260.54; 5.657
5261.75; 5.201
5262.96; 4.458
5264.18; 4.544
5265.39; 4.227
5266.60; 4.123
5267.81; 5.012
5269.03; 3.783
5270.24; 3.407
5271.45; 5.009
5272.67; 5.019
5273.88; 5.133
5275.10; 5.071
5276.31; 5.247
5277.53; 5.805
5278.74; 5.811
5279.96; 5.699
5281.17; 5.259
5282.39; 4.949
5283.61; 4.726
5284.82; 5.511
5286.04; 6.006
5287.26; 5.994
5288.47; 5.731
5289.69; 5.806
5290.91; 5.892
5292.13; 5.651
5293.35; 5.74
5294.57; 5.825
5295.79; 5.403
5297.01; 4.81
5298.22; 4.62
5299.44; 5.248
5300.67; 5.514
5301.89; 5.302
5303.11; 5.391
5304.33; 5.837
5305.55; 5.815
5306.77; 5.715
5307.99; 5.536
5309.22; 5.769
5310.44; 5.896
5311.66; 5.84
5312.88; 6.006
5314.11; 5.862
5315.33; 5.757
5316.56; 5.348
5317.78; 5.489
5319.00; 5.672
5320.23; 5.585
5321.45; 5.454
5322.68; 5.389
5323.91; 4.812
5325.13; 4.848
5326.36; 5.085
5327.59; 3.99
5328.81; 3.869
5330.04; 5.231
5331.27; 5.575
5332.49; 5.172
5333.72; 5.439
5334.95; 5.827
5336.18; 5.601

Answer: 0.01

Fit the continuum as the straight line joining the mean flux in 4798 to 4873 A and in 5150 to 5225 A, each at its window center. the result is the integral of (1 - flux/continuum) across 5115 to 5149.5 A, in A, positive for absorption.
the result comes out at -2.04 A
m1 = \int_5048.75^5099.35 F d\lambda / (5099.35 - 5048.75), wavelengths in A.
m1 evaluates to 5.31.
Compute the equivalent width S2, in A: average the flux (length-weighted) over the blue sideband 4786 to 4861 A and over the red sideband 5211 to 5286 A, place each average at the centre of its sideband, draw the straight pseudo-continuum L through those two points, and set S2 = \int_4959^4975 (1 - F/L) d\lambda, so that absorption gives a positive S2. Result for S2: -0.7 A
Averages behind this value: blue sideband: 5.62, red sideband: 5.2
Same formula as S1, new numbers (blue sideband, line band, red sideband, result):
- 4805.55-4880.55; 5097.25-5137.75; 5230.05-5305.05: 0.03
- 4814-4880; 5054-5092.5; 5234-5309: 0.01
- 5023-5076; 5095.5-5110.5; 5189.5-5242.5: 0.02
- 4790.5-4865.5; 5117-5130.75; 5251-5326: 0.06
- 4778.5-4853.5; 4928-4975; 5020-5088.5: -0.01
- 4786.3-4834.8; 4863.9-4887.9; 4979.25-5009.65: 0.05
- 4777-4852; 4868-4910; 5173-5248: 0.03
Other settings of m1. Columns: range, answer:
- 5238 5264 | 5.42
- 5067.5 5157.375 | 5.18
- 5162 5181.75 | 4.12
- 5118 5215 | 4.76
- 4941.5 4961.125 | 5.47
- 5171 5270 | 4.93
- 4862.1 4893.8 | 5.18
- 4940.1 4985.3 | 5.47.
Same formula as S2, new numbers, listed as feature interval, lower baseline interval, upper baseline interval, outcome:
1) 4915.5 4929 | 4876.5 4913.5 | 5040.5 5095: 0.81 A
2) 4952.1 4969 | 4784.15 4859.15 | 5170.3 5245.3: -0.28 A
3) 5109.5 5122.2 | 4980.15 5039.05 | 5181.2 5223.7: -1.03 A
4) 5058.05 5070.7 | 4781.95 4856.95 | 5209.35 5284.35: -0.09 A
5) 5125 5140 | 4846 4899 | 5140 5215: -0.85 A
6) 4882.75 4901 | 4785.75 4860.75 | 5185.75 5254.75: 0.44 A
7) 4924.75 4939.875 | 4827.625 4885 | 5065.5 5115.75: -0.19 A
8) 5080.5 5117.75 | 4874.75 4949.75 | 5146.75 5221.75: -2.98 A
